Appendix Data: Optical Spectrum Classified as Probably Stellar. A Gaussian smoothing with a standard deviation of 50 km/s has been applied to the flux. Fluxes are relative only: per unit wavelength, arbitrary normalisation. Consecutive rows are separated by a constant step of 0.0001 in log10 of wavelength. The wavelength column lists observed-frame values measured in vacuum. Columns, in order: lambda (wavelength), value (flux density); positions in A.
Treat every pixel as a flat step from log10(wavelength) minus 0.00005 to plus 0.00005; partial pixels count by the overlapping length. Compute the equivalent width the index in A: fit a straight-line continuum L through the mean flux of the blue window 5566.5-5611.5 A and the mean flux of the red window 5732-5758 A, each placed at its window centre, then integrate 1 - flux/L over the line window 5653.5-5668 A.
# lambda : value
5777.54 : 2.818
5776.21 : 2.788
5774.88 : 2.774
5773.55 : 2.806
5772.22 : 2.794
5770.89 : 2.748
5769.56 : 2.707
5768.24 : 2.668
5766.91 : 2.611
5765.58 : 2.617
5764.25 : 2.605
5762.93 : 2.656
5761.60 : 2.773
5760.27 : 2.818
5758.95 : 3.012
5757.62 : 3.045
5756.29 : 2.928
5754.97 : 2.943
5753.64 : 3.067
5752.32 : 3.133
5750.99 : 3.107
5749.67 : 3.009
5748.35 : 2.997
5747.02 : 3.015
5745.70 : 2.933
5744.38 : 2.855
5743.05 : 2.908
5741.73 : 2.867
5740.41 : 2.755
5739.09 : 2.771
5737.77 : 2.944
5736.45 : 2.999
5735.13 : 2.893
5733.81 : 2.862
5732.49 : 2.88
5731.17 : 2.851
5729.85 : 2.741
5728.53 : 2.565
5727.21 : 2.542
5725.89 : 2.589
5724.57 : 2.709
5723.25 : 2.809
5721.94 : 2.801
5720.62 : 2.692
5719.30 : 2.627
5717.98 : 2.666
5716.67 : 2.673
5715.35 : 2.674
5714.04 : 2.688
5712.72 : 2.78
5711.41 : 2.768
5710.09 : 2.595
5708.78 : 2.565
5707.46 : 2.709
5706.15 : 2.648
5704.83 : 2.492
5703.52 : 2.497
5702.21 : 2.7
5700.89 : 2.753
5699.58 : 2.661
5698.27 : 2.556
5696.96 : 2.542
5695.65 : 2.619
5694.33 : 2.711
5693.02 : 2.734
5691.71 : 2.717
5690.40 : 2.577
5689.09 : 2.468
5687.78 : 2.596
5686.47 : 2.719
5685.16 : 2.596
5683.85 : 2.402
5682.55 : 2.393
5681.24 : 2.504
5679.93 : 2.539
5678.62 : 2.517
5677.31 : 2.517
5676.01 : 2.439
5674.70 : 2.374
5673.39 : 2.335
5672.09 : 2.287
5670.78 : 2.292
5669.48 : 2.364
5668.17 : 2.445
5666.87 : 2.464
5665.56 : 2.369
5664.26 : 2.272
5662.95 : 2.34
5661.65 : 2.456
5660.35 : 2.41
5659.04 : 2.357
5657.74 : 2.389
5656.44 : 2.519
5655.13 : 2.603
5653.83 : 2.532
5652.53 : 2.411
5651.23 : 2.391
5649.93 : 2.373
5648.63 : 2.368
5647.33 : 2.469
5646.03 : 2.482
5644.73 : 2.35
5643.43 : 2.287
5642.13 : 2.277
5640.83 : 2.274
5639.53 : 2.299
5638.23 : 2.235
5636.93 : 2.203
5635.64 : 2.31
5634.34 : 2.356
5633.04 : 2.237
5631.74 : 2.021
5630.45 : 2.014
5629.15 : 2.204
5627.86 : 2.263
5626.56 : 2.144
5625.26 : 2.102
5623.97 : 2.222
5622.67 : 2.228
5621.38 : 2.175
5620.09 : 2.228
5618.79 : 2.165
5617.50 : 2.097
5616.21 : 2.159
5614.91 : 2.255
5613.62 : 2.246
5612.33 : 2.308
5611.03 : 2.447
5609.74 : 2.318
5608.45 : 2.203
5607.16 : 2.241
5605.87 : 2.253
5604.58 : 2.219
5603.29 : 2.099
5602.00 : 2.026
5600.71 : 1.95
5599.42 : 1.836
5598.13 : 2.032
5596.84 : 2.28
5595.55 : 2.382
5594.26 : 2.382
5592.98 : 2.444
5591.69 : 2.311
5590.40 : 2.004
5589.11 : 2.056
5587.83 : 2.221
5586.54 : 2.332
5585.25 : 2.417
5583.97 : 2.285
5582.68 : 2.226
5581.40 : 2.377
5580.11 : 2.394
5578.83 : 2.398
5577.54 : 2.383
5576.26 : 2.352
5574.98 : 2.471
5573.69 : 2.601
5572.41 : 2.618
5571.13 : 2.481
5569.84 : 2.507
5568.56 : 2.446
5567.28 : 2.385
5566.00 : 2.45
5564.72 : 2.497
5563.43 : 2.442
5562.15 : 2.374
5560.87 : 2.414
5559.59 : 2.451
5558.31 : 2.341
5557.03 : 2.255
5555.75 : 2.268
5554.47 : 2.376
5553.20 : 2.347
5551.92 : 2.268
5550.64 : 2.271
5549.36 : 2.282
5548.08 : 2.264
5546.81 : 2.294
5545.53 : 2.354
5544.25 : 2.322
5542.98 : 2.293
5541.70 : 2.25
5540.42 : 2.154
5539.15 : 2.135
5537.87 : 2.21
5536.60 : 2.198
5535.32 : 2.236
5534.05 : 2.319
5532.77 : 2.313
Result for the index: 0.9 A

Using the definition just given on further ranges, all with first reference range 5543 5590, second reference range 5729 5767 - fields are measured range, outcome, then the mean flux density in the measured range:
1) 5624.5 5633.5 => 1.4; 2.14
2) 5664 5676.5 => 1.4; 2.37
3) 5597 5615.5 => 2.3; 2.18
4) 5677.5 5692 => 0.9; 2.54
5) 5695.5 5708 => 0.6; 2.62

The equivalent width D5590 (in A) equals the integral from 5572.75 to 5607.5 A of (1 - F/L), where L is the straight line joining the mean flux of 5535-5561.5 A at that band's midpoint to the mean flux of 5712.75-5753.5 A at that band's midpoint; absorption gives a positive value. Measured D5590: 2.1 A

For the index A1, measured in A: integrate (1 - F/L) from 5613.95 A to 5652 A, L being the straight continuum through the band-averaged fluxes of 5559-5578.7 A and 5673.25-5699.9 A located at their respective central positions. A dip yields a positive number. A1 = 3.9 A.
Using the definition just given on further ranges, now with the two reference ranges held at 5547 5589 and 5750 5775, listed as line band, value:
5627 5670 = 3.76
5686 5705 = 0.37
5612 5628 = 1.95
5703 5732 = 0.64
